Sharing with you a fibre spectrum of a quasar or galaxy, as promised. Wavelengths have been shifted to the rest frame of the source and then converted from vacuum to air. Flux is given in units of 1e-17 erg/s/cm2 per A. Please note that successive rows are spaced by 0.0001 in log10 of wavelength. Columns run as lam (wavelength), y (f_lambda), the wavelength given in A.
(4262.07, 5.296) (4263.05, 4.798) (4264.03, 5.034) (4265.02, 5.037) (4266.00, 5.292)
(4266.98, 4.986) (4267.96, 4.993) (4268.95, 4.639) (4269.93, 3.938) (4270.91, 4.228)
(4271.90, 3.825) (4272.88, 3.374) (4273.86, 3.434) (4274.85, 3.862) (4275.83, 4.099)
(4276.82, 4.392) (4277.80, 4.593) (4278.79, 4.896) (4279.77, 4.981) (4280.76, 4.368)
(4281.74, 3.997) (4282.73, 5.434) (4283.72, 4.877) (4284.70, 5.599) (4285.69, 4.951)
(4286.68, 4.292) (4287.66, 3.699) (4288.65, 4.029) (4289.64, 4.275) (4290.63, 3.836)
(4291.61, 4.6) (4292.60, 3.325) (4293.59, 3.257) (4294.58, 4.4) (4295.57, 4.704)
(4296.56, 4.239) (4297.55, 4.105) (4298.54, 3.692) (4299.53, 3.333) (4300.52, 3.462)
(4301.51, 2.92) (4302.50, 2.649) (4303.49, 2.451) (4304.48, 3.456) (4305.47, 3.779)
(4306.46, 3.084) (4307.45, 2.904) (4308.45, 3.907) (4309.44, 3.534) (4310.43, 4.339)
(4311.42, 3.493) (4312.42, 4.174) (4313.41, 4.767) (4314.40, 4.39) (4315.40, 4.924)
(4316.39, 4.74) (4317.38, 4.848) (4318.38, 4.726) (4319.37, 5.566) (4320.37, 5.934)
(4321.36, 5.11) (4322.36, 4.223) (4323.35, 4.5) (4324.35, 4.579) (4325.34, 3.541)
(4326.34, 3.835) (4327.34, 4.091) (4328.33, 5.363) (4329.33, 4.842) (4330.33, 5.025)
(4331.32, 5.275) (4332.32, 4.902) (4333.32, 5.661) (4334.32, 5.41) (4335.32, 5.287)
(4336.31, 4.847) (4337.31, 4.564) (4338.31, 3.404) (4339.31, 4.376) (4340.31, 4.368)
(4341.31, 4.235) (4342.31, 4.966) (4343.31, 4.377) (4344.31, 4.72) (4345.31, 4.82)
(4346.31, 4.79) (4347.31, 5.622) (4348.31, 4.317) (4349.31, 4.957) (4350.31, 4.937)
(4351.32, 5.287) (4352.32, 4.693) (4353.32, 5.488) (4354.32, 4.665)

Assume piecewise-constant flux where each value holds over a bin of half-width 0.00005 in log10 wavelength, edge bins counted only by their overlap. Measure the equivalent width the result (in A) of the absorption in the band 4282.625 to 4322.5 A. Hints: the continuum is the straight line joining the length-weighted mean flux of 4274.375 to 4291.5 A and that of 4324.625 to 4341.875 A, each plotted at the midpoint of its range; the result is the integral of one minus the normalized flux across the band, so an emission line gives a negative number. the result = 3.6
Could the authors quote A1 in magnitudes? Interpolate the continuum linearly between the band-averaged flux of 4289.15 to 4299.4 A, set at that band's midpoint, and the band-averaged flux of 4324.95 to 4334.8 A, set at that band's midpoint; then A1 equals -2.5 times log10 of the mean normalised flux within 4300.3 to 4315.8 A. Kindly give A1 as 0.19 mag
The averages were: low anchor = 4.02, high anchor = 4.8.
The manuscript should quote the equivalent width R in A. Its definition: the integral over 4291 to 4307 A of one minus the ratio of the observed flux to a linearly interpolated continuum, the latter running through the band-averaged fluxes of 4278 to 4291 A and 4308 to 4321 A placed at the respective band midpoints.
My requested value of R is 3.4 A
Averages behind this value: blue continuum 4.56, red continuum 4.58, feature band 3.59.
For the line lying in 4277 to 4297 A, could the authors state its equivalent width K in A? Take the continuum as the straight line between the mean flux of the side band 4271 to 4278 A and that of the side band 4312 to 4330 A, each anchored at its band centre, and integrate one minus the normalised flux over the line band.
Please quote -1.4 A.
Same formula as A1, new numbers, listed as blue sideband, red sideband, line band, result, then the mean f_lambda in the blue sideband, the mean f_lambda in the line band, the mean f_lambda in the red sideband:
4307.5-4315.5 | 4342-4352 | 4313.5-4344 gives -0.07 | 4.08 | 4.73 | 4.87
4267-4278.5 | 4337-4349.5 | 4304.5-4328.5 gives 0.03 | 4.17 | 4.32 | 4.57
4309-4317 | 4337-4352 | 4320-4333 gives -0.06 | 4.31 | 4.71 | 4.65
